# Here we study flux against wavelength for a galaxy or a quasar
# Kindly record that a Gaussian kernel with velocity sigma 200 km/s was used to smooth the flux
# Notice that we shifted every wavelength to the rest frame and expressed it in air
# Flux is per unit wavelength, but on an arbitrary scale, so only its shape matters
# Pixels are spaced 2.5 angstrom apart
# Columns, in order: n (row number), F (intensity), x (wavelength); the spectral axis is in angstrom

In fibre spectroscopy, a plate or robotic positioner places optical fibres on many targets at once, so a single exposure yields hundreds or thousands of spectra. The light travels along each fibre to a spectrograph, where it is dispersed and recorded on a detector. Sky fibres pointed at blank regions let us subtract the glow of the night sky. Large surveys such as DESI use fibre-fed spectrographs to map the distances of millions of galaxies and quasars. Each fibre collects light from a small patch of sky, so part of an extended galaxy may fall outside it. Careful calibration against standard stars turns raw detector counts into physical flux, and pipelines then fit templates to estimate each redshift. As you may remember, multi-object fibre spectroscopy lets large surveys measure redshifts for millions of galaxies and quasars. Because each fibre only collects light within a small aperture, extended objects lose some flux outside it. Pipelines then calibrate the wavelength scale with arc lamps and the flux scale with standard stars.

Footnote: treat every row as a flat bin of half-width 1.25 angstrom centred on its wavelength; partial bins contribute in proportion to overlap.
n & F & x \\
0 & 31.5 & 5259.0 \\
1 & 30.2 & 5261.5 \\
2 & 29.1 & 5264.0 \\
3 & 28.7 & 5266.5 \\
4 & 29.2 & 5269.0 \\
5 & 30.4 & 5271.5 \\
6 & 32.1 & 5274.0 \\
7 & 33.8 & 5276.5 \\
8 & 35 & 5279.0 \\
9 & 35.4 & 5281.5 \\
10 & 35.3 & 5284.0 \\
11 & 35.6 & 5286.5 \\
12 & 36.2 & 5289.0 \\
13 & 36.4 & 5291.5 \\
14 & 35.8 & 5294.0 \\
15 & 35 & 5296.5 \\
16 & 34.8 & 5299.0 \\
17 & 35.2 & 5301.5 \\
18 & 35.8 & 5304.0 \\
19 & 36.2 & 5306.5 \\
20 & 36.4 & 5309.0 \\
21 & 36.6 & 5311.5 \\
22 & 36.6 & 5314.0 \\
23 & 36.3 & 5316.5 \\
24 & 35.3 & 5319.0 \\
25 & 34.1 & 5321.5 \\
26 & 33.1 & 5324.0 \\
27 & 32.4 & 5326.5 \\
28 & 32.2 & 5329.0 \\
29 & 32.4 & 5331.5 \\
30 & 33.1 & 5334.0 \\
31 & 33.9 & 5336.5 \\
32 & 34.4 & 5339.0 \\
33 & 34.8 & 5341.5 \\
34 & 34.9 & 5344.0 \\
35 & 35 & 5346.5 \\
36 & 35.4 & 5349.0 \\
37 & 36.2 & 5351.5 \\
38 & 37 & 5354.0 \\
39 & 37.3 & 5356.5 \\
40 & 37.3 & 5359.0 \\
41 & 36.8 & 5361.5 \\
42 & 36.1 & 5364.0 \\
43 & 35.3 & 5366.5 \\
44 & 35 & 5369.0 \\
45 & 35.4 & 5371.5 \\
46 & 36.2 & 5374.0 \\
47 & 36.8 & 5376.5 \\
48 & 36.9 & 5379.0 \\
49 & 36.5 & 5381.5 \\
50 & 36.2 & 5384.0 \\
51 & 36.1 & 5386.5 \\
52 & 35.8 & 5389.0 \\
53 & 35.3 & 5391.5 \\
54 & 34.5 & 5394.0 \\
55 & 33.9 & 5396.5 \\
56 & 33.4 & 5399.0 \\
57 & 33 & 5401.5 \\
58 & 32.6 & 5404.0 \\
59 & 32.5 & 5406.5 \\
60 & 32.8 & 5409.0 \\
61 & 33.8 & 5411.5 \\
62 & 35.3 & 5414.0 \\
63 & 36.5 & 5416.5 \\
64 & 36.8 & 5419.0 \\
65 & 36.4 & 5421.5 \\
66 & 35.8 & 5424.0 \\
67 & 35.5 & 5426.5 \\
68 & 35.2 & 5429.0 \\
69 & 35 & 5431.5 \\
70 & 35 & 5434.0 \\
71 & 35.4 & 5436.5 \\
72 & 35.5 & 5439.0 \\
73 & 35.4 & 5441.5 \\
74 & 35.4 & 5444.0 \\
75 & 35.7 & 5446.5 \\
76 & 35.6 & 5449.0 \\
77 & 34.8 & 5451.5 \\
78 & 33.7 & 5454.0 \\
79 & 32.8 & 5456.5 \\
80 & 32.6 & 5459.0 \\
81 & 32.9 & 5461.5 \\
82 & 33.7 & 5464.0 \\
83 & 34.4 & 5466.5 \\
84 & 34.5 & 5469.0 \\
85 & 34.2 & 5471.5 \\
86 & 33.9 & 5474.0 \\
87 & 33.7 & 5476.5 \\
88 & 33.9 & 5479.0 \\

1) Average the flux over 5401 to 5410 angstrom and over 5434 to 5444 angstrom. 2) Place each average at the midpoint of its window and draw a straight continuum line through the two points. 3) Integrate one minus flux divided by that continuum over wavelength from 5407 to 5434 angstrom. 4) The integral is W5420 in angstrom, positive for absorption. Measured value -1.05 angstrom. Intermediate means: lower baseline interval 32.7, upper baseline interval 35.4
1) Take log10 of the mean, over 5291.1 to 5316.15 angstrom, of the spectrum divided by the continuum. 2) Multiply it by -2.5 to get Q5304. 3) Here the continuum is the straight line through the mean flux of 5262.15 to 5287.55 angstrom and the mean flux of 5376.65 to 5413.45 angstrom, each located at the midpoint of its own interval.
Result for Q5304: -0.09 mag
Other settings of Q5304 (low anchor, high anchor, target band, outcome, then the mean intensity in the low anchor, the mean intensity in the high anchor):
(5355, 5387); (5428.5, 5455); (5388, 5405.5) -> 0.06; 36.3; 35.2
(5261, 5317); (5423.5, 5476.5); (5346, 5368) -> -0.06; 34.2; 34.6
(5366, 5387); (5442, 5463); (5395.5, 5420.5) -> 0.04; 36.1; 34.2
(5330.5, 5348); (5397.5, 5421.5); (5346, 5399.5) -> -0.05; 34.1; 34.2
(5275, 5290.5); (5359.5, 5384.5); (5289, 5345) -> 0.02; 35.2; 36.2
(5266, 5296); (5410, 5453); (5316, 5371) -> -0.01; 33.8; 35.5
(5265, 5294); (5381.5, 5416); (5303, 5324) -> -0.06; 33.5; 34.4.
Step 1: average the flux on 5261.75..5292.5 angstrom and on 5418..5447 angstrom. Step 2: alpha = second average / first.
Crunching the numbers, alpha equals 1.08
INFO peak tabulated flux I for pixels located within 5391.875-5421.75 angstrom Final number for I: 36.8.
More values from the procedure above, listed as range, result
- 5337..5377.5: 37.3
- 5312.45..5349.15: 36.6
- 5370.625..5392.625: 36.9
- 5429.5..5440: 35.5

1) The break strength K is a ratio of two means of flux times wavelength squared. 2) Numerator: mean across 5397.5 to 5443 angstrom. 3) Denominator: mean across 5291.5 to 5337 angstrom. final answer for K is 1.0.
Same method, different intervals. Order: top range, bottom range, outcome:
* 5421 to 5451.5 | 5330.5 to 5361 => 1.04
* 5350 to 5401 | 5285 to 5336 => 1.05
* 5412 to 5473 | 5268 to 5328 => 1.06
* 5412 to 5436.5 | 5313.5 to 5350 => 1.08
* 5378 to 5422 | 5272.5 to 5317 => 1.02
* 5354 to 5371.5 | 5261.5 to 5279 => 1.22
